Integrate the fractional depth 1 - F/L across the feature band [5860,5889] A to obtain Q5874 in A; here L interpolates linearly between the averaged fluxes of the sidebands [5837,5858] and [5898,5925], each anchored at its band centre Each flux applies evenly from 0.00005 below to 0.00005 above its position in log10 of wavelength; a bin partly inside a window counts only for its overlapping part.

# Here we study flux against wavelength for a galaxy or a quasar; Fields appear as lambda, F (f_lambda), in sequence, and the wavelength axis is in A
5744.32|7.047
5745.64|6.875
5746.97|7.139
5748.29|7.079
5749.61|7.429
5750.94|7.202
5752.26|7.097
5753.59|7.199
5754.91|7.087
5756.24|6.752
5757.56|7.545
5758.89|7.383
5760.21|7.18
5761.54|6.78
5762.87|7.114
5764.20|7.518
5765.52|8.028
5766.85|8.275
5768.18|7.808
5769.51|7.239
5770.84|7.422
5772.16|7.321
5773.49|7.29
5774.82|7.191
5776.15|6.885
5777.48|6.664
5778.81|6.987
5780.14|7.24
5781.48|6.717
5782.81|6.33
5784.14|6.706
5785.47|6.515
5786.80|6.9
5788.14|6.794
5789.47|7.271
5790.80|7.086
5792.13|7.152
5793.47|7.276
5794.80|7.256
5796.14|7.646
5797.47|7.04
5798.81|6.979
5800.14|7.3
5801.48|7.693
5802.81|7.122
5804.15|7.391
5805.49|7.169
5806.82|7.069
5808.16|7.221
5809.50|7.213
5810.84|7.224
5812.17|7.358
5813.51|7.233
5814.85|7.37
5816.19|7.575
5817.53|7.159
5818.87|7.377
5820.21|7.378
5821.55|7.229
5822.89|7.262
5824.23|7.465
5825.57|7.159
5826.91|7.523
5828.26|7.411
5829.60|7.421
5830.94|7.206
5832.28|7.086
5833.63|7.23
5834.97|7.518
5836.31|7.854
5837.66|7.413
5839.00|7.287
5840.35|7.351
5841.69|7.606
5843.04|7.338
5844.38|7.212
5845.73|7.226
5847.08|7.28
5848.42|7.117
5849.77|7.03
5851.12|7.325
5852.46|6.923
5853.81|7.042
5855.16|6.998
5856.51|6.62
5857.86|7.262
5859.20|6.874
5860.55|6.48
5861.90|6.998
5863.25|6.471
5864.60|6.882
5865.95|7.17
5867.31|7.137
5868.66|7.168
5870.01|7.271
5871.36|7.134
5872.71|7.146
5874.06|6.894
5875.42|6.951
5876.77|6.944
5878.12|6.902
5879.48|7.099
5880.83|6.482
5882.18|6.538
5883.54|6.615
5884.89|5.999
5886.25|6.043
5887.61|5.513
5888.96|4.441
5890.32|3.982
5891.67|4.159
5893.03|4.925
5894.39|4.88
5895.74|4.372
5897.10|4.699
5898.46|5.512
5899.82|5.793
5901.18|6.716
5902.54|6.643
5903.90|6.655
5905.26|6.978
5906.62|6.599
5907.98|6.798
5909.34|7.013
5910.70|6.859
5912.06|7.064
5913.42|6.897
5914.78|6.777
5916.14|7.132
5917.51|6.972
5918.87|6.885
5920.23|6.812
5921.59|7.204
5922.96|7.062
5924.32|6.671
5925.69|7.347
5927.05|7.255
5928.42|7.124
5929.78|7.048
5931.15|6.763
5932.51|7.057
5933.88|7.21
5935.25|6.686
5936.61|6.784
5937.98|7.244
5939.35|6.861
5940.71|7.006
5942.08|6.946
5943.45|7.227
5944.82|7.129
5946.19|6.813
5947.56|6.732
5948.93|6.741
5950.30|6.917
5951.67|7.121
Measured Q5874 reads 1.3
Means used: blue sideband 7.19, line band 6.7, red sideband 6.76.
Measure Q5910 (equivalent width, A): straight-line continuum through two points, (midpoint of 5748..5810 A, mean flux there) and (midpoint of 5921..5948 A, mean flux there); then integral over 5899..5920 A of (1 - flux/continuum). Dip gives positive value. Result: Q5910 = 0.77 A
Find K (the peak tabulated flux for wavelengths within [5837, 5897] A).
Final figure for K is 7.606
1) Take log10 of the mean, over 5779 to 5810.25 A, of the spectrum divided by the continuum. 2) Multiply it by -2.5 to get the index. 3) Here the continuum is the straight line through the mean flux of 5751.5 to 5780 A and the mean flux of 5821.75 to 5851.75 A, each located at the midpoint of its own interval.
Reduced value 0.03 mag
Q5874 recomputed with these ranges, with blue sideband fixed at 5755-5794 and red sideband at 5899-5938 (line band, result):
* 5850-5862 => 0.1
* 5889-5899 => 3.3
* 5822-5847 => -1.1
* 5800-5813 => -0.3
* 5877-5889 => 1.1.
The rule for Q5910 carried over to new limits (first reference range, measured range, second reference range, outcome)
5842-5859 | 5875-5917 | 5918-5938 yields 5.5 A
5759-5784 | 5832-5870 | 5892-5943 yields -1.4 A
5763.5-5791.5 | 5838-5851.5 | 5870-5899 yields -1.9 A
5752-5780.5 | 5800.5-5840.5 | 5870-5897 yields -4.0 A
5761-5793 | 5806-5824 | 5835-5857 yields -0.2 A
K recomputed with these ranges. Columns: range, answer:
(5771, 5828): 7.693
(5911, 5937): 7.347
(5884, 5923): 7.204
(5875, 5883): 7.099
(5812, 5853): 7.854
